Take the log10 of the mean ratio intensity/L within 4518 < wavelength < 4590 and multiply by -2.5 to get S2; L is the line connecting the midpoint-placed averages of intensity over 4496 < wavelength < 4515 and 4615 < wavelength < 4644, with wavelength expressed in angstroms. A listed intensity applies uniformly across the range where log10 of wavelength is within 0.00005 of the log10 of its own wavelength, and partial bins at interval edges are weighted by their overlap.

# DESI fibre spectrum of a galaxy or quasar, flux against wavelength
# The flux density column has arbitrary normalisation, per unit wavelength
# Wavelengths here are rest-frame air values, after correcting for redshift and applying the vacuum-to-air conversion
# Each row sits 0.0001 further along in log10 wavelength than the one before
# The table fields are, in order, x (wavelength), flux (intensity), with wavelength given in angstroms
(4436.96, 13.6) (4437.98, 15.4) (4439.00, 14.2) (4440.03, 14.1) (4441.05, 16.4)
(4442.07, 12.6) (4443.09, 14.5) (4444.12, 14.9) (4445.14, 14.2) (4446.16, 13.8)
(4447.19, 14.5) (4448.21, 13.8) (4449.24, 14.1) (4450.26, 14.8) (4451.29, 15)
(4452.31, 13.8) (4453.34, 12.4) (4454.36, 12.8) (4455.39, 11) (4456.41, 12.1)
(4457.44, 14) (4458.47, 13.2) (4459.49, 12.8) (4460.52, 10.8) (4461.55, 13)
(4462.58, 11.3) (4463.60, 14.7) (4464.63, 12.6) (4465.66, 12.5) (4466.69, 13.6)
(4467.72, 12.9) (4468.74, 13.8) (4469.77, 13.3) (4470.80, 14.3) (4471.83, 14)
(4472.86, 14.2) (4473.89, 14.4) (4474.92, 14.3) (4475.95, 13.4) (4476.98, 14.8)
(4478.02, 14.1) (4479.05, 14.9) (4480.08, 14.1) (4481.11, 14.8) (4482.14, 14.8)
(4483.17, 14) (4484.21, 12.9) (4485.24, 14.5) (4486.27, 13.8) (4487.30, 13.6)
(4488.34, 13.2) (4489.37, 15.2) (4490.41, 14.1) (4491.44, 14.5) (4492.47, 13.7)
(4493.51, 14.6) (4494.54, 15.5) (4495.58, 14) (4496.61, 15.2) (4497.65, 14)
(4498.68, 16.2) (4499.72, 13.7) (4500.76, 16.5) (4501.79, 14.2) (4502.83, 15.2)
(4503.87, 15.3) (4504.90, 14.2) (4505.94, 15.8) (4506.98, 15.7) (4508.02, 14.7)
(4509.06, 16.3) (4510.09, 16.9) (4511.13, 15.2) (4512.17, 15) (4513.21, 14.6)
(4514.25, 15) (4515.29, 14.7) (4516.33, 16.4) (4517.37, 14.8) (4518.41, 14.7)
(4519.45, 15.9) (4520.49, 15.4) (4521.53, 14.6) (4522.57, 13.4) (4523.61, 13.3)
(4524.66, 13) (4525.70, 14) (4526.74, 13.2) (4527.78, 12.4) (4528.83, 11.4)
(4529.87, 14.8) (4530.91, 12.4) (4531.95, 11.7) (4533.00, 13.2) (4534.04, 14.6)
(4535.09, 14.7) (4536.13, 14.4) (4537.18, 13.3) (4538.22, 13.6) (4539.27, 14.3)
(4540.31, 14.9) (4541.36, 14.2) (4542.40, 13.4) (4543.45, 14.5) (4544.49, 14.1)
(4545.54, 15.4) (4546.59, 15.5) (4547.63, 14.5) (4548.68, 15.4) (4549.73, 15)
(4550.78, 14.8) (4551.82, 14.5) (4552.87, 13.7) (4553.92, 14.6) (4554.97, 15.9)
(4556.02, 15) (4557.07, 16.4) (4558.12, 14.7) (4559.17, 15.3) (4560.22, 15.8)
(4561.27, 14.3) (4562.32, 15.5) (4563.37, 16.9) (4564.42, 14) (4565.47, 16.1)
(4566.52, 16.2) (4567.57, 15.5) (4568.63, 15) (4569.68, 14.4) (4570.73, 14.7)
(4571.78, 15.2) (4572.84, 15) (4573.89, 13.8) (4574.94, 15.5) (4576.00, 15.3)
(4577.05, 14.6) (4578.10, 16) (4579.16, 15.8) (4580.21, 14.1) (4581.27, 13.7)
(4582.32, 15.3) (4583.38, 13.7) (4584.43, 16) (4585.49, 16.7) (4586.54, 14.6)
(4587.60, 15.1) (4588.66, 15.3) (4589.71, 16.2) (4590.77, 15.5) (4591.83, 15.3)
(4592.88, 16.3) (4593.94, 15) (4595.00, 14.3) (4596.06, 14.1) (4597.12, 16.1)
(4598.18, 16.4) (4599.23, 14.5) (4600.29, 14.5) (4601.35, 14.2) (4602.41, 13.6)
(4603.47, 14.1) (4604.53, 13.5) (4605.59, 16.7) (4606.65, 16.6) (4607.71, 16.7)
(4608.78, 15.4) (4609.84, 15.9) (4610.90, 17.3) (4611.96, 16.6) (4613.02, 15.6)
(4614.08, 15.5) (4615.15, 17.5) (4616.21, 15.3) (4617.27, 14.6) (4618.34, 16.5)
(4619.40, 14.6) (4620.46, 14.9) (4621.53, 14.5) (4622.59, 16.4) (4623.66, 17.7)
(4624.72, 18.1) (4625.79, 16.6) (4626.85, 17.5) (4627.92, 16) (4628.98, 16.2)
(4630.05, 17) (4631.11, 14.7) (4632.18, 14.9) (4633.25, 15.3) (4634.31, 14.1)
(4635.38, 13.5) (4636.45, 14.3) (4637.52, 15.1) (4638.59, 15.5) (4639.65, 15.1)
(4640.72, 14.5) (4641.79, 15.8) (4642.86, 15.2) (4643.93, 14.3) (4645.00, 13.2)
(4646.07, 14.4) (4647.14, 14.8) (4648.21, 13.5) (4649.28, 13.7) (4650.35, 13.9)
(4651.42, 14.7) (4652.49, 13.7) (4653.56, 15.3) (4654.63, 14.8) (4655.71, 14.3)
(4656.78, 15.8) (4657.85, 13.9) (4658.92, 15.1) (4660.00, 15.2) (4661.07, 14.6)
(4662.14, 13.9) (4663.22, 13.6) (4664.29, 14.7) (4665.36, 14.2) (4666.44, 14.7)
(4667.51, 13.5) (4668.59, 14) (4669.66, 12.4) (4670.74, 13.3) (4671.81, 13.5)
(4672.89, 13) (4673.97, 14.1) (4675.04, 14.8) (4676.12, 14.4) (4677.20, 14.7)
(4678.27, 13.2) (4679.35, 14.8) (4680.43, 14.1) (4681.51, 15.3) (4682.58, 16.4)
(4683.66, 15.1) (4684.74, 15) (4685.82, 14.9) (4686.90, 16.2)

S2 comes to 0.05 mag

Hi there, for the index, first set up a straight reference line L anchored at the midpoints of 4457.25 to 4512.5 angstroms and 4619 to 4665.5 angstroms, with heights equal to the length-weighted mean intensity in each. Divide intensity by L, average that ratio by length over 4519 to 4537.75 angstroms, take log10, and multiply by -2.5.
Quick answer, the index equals 0.06 mag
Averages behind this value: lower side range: 14.2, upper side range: 15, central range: 13.6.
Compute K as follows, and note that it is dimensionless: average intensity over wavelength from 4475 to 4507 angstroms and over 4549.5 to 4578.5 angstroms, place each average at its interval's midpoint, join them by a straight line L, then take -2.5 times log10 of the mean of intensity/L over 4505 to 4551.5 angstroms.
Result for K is 0.03 mag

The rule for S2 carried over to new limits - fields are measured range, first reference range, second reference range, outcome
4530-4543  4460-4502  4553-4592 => 0.074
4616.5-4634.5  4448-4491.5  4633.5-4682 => -0.122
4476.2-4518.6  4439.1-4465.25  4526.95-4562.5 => -0.064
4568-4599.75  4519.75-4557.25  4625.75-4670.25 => -0.055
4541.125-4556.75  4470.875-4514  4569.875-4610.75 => 0.015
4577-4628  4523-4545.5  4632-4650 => -0.097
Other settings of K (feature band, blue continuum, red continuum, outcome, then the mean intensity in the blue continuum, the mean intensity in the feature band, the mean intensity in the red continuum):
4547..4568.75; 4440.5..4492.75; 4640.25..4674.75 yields -0.09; 13.7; 15.2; 14.2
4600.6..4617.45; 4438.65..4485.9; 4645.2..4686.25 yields -0.10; 13.7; 15.6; 14.3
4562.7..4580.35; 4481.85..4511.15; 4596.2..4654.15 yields -0.01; 14.7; 15.2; 15.3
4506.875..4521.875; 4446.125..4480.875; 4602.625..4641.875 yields -0.08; 13.5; 15.3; 15.7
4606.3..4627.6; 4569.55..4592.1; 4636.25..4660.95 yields -0.09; 15.1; 16.2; 14.6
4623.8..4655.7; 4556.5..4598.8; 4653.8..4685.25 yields -0.03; 15.2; 15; 14.4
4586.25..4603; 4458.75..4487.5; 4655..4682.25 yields -0.08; 13.7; 15.1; 14.2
